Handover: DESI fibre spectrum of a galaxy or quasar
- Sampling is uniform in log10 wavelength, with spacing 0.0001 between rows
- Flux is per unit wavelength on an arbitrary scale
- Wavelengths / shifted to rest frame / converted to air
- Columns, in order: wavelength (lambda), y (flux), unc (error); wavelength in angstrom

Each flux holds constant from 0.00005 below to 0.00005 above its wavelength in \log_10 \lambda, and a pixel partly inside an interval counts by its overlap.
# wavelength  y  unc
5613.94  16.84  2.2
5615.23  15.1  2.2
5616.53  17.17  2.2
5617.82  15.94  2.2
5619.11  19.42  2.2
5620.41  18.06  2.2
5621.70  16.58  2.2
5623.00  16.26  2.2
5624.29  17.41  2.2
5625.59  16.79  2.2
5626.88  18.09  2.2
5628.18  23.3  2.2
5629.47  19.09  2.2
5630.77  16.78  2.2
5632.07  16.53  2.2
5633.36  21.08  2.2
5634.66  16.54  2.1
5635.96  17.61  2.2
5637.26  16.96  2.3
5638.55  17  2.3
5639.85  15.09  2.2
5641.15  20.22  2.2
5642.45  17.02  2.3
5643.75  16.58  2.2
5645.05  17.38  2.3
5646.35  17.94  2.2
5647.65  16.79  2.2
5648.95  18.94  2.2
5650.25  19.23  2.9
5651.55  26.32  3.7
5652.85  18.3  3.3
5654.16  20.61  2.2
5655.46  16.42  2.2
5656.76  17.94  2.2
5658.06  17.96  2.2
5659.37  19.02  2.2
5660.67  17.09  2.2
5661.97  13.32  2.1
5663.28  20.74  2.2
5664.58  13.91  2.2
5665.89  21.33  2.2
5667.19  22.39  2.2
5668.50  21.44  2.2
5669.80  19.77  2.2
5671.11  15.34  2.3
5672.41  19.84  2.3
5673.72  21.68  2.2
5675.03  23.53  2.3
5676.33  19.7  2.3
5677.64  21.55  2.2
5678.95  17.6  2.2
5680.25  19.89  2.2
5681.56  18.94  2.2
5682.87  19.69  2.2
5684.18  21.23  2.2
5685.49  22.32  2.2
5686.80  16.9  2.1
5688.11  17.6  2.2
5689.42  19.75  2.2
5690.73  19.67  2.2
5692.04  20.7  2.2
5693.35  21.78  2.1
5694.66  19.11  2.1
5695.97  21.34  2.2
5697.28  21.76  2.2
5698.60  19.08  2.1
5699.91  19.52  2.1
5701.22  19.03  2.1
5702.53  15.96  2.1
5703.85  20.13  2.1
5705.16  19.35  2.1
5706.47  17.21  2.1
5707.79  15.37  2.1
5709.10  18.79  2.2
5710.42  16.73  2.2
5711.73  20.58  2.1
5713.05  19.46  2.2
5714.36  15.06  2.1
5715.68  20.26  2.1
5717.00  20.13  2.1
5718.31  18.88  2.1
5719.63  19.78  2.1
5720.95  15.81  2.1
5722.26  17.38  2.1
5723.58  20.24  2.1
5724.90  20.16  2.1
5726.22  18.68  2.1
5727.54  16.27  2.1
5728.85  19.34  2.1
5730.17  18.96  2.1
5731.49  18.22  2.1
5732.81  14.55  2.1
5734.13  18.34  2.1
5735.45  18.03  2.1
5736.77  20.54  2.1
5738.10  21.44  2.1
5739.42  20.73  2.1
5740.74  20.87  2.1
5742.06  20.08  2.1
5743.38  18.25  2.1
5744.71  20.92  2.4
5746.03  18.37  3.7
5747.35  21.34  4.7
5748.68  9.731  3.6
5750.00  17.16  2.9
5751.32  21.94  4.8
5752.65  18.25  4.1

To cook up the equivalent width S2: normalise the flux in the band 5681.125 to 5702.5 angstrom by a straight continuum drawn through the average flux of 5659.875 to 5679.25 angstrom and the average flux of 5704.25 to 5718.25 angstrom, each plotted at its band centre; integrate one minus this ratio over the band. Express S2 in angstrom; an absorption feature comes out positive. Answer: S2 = -1.1 angstrom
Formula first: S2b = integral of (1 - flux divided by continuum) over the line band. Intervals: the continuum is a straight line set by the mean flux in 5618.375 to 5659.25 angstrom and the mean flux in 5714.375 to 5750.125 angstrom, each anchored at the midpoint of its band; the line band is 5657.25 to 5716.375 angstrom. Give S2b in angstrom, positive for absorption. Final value -2.4 angstrom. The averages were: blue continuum 18.2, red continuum 18.6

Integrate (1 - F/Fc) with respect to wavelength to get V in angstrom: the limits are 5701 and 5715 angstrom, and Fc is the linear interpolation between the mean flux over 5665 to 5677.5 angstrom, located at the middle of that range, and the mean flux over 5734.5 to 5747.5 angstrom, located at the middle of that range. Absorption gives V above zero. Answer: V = 1.57 angstrom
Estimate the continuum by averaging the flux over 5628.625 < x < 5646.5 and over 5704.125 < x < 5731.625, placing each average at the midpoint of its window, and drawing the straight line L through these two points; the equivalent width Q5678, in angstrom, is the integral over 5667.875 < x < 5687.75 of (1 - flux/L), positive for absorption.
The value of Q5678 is -2.1 angstrom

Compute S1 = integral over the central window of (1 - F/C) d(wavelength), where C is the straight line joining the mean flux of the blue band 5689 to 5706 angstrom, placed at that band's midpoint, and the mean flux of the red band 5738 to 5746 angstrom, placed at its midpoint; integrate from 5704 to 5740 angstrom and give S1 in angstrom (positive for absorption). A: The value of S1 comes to 2.6 angstrom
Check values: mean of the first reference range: 19.8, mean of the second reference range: 20.2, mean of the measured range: 18.5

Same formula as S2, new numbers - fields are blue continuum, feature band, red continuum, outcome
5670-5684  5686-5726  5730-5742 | 1.1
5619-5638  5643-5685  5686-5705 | -0.8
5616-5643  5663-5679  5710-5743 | -1.5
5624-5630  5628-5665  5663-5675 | 2.5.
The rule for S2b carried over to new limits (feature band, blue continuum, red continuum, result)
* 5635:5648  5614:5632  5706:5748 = 0.42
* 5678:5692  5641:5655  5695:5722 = -0.50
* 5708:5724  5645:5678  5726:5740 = 0.24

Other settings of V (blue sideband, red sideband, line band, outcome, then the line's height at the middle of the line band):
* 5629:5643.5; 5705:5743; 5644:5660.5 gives -0.9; 17.8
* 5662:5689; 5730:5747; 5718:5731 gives 0.5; 19.3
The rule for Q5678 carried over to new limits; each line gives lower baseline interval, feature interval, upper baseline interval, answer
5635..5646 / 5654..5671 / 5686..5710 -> -0.5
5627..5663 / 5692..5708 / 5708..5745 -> -0.6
